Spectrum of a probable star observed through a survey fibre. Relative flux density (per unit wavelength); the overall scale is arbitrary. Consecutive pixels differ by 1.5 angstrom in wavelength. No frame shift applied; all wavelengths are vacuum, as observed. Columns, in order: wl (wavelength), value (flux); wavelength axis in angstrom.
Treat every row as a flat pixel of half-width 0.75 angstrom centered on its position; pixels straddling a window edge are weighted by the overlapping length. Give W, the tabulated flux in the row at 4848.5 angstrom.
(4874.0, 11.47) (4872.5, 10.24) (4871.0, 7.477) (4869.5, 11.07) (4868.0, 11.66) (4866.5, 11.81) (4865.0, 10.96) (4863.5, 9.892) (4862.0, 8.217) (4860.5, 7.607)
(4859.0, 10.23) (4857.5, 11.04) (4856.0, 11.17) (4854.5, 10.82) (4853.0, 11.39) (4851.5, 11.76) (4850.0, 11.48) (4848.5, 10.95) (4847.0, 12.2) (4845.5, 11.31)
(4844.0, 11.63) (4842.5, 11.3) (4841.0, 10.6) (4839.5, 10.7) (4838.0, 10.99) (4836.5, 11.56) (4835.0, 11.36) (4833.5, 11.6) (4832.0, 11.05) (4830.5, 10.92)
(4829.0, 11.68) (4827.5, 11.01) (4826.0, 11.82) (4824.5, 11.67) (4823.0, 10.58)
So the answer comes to 10.95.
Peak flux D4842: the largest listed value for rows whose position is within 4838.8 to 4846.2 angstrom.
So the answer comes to 11.63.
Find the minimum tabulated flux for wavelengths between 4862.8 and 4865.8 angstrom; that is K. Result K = 9.892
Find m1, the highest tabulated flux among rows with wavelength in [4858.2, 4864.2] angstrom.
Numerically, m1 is 10.23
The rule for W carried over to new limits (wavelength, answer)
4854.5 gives 10.82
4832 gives 11.05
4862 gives 8.217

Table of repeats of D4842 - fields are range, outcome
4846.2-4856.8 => 12.2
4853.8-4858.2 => 11.17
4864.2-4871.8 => 11.81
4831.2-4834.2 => 11.6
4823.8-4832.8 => 11.82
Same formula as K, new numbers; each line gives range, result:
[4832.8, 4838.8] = 10.99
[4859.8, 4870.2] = 7.607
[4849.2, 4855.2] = 10.82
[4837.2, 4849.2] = 10.6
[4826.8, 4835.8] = 10.92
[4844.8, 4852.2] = 10.95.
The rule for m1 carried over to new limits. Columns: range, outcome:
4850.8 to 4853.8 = 11.76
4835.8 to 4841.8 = 11.56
